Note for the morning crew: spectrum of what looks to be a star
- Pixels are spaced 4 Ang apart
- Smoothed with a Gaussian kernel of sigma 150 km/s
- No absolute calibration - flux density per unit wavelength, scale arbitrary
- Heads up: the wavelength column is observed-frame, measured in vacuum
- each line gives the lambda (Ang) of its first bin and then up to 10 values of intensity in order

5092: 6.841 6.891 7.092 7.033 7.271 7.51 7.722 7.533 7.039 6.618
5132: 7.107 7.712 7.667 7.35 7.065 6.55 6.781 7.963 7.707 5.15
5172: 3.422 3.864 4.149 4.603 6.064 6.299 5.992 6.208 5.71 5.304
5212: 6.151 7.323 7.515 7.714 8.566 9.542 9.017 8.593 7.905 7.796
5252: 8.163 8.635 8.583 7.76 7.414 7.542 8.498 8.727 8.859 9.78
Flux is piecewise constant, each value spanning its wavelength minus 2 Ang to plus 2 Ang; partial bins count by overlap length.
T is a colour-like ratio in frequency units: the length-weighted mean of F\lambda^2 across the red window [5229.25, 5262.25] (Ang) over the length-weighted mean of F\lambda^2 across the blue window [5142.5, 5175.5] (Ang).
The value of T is 1.4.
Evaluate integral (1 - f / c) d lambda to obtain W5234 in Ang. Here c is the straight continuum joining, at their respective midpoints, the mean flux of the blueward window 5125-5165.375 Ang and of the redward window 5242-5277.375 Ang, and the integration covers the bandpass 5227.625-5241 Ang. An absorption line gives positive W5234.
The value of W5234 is -1.96 Ang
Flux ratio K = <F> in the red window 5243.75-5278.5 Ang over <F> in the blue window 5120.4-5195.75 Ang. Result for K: 1.28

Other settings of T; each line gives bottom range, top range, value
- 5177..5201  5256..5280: 1.53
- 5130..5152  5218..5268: 1.18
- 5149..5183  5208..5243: 1.42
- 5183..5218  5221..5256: 1.42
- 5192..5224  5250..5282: 1.30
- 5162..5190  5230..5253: 1.75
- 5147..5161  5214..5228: 1.12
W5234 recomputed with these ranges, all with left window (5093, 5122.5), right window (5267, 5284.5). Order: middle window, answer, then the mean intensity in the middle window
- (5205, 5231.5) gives 2.4 Ang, 7.18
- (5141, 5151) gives 0.4 Ang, 7.19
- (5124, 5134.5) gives 0.6 Ang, 6.94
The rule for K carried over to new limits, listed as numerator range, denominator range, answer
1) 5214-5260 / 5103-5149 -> 1.13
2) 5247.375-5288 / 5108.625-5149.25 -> 1.13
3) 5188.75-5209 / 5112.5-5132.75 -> 0.82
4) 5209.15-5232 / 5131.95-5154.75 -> 1.04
